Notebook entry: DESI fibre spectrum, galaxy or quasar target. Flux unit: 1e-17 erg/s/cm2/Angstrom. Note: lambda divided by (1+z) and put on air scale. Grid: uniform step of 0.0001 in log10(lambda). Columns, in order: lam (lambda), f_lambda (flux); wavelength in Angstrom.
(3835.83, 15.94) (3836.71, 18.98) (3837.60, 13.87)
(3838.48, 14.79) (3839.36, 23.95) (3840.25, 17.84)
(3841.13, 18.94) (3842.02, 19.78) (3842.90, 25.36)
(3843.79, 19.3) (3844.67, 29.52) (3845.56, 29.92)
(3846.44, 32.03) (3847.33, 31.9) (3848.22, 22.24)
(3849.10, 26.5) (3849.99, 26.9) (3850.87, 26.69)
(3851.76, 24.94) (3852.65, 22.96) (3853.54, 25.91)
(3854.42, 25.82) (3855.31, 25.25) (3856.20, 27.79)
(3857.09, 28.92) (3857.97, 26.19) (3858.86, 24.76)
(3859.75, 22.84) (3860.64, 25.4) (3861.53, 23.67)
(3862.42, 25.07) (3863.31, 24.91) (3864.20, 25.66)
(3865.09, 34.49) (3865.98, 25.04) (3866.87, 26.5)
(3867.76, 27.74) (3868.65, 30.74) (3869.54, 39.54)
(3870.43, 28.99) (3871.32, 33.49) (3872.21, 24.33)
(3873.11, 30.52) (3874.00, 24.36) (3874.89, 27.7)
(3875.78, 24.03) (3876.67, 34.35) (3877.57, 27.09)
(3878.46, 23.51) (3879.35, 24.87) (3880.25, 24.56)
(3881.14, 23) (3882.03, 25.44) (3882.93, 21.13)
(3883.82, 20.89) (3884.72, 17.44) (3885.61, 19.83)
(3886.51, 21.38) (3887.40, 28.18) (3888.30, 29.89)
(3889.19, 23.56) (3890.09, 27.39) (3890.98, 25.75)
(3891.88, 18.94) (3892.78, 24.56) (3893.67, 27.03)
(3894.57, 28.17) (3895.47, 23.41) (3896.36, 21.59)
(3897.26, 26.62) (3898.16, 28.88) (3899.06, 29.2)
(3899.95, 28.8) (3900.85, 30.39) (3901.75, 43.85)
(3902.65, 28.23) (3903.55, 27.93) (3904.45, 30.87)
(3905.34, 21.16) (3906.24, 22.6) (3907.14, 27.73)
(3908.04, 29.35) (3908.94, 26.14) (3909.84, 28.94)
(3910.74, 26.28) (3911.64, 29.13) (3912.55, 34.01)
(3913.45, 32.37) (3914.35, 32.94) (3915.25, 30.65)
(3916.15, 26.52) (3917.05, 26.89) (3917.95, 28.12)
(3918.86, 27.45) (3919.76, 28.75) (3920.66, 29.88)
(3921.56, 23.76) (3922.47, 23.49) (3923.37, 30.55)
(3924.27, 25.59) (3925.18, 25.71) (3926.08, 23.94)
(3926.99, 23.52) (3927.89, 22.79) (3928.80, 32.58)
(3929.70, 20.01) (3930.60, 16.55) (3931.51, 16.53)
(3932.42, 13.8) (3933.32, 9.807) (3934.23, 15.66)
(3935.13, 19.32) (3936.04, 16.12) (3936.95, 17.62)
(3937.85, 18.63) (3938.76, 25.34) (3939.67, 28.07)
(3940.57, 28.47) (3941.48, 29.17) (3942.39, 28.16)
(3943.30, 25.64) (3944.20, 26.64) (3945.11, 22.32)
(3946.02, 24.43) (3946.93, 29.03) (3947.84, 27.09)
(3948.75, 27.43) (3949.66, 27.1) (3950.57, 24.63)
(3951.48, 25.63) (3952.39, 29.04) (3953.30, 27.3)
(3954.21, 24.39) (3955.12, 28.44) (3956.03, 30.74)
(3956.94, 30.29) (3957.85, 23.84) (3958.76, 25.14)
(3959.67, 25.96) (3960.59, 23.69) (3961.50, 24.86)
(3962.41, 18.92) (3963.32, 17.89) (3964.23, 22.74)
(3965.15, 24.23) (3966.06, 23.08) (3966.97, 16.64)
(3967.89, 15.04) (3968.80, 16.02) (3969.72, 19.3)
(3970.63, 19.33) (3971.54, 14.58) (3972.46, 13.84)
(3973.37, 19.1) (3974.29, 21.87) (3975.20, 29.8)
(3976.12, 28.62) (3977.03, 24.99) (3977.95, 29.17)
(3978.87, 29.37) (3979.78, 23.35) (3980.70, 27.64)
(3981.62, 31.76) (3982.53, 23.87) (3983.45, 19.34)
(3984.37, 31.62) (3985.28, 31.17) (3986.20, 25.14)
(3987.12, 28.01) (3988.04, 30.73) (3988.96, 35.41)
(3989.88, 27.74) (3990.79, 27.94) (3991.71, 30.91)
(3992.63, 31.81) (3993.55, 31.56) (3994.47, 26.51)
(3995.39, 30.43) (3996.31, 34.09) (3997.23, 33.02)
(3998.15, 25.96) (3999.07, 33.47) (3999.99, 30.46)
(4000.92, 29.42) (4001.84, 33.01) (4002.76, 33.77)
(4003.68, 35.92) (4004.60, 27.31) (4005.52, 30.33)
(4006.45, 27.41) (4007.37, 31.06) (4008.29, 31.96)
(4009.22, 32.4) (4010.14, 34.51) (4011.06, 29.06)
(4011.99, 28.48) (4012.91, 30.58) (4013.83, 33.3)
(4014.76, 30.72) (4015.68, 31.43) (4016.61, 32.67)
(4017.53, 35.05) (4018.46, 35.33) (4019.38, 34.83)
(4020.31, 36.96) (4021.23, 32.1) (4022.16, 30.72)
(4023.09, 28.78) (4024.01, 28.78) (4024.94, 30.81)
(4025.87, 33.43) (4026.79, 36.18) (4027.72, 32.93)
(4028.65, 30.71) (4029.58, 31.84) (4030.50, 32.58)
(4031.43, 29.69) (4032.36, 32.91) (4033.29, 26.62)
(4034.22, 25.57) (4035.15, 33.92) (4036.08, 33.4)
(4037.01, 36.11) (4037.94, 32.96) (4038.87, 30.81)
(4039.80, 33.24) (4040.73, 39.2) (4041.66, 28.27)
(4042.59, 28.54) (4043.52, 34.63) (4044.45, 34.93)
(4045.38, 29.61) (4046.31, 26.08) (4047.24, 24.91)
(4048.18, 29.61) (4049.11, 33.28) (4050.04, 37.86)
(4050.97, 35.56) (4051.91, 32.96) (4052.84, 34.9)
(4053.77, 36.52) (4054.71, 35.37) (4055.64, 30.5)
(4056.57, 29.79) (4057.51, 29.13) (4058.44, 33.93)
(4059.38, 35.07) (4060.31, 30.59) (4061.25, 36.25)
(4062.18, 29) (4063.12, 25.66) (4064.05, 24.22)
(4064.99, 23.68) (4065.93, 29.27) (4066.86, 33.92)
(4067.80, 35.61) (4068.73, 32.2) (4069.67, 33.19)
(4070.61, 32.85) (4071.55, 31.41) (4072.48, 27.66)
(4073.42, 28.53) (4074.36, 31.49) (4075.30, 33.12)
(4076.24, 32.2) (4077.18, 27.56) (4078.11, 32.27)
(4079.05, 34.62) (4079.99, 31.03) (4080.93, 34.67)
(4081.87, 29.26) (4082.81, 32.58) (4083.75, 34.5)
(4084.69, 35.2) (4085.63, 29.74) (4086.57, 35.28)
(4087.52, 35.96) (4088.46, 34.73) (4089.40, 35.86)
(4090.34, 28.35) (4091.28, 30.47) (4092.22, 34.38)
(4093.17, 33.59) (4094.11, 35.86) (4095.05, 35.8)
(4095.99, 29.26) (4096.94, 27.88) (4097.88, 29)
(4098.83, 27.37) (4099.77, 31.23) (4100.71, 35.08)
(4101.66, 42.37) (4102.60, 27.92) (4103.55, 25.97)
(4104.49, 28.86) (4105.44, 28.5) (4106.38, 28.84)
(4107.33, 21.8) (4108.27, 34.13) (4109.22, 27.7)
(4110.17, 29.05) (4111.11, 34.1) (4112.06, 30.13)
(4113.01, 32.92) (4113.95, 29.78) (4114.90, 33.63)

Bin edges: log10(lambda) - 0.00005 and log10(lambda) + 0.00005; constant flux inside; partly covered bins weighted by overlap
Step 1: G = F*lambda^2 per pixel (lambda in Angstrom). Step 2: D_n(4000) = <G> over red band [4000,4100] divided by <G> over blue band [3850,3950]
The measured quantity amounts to 1.3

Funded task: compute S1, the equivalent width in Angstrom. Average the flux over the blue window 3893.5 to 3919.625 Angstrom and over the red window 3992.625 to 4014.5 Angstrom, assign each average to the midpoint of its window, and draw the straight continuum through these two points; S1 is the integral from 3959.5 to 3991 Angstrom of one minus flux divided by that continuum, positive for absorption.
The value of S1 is 6.53 Angstrom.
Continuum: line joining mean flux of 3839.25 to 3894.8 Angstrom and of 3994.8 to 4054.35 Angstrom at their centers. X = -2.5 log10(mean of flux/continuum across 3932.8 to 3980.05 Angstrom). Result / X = 0.24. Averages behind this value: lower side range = 25.8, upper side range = 31.9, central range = 23.4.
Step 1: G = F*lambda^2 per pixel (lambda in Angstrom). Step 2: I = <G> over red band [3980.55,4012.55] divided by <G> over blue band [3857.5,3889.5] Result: 1.2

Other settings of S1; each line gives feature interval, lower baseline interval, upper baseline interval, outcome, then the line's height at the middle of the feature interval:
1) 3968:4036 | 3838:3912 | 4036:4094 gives 1.98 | 30.1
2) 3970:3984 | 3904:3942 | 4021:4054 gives 2.22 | 28.2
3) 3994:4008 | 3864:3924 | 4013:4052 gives 0.08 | 31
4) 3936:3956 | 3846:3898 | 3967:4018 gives 1.13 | 27.3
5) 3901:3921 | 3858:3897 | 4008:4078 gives -1.52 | 27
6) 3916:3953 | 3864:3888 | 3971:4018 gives 4.76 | 27.8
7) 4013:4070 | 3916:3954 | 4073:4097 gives -3.46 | 30.1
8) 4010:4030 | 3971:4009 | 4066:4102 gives -1.69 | 29.7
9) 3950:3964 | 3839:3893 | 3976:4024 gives 1.72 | 28.9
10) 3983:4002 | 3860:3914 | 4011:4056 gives 0.54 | 30.7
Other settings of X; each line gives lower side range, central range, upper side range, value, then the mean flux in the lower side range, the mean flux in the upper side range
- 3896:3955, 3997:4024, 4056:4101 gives -0.09 mag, 25.9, 31.7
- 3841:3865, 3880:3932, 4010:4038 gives 0.06 mag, 25.7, 32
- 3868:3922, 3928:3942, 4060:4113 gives 0.34 mag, 27.2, 31.3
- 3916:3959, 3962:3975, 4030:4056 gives 0.38 mag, 24.6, 32.2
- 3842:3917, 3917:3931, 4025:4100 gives 0.10 mag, 26.9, 31.9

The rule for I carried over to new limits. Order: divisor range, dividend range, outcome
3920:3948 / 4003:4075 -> 1.44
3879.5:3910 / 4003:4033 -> 1.31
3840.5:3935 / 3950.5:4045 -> 1.17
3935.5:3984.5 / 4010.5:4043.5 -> 1.37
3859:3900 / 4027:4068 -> 1.32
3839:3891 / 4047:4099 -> 1.37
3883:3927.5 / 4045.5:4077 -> 1.26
